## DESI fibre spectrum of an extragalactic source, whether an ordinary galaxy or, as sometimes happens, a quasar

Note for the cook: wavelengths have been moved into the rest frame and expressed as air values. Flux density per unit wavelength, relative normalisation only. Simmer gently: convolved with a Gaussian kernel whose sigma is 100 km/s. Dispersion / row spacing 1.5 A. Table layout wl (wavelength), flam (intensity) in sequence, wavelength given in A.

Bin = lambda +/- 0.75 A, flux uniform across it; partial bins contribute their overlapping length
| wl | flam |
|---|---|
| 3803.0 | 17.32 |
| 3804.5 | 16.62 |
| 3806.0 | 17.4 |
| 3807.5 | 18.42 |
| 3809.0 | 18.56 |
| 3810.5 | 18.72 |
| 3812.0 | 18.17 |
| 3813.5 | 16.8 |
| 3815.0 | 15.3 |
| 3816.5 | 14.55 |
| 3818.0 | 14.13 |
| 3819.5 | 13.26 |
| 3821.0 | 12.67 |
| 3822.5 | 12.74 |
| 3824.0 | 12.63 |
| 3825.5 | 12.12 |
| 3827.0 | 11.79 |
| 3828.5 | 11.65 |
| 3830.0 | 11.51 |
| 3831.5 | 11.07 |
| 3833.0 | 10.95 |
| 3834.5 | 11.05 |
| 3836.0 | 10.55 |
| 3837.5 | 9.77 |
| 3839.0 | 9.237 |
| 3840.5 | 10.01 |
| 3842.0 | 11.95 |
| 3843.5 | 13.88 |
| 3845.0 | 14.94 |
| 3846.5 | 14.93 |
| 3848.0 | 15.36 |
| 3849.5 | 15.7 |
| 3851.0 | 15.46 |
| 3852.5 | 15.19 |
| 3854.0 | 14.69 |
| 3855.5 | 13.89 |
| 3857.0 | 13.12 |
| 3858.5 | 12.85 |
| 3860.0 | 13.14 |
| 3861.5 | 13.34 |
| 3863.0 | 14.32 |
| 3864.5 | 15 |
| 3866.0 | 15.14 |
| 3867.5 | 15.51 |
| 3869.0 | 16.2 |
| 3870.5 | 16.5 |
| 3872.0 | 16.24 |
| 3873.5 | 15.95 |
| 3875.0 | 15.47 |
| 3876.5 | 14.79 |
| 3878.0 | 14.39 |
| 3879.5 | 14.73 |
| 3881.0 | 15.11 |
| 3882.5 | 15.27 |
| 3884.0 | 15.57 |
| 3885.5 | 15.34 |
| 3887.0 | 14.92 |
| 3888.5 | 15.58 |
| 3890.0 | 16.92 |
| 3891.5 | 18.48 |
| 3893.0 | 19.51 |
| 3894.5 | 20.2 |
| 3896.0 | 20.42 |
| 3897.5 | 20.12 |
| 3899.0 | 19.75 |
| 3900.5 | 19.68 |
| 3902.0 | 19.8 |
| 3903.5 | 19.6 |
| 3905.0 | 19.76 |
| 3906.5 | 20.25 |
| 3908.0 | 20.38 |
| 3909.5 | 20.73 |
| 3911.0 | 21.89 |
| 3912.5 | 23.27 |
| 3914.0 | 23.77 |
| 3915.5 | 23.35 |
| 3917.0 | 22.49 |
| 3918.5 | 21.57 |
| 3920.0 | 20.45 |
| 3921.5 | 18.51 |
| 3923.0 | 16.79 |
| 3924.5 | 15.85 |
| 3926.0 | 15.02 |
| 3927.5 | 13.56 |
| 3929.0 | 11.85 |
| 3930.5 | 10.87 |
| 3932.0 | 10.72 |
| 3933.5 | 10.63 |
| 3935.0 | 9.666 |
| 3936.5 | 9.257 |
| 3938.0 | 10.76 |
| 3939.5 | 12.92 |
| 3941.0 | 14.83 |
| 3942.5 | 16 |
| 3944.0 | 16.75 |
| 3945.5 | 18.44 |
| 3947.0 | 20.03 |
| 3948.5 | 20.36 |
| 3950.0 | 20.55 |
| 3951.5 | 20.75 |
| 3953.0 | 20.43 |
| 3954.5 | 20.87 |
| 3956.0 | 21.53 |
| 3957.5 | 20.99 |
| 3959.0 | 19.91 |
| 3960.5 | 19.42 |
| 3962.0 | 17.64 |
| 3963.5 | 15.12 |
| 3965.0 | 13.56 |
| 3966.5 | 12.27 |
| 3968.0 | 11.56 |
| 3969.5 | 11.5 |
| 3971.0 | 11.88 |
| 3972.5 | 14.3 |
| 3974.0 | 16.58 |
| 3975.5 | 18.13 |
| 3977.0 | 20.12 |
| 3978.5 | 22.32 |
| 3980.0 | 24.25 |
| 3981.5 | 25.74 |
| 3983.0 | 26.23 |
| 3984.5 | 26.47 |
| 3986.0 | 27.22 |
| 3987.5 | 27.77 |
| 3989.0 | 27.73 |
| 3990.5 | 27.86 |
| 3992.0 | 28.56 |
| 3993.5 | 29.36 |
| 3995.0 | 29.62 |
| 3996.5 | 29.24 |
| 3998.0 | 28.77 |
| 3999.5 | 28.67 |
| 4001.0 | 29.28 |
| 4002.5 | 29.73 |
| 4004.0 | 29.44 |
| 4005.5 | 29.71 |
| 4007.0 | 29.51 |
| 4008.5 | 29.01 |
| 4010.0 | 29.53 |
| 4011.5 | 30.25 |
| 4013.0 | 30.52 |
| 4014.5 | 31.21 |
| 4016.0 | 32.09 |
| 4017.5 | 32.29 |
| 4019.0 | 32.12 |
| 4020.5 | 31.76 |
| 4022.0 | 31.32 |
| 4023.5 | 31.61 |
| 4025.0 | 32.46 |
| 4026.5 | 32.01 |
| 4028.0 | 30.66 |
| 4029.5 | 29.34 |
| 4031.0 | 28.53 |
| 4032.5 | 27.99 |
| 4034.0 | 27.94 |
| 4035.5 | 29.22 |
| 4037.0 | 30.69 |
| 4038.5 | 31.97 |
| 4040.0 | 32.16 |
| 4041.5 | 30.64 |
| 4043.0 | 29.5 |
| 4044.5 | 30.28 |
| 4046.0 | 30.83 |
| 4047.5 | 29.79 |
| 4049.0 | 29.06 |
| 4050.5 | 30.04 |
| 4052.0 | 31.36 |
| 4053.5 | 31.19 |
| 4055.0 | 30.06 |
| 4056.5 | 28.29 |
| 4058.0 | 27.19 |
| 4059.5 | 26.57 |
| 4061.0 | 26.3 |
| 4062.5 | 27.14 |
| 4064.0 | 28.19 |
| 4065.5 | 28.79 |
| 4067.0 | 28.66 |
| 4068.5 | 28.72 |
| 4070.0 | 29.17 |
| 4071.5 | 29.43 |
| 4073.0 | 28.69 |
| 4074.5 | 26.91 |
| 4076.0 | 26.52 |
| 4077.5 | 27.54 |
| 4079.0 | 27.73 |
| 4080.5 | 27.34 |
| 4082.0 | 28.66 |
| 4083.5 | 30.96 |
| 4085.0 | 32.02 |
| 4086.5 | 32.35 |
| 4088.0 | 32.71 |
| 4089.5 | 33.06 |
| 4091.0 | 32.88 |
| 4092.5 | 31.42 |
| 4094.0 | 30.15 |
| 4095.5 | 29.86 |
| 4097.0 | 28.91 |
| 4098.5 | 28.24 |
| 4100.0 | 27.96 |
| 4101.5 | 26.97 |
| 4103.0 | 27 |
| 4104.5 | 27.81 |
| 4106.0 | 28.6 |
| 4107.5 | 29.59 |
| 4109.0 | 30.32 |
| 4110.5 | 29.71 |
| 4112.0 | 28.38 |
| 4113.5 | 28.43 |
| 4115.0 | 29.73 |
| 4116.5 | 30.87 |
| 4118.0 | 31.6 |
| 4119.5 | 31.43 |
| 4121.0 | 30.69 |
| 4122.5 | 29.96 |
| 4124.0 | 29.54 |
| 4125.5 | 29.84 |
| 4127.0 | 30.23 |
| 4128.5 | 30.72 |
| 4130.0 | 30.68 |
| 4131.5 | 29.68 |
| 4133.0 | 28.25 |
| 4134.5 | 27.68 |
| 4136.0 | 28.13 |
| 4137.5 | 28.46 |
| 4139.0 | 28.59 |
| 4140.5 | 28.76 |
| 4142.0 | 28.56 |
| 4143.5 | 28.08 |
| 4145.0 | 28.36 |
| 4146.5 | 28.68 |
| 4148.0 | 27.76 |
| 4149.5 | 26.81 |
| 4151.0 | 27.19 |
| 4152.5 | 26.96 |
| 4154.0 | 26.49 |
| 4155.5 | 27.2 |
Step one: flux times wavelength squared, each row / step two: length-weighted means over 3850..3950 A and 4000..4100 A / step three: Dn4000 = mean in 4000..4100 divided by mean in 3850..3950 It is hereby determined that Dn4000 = 1.9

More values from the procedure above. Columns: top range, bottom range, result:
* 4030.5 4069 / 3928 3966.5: 1.92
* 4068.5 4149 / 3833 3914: 2.06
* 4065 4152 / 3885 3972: 1.84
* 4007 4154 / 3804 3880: 2.35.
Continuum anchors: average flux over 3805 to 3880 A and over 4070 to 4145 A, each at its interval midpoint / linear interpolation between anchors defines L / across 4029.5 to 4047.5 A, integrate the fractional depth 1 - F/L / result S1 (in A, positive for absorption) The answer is -3.2 A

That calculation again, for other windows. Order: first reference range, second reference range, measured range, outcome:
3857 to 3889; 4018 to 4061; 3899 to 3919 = -3.2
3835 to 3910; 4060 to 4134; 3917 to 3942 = 6.4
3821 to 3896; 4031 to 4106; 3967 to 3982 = 3.5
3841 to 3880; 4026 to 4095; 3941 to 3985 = 7.3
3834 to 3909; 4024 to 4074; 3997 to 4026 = -4.3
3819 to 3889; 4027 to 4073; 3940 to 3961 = 2.1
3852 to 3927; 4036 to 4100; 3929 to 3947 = 6.7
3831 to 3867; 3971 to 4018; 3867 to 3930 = -0.6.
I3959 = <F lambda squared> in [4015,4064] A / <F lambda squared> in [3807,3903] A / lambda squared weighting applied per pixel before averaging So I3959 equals 2.2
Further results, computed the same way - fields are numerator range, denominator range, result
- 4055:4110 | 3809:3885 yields 2.33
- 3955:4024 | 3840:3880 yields 1.82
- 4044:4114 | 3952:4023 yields 1.24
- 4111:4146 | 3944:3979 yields 1.81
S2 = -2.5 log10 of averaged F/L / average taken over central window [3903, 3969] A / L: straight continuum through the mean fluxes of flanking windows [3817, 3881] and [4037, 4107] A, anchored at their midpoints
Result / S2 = 0.13 mag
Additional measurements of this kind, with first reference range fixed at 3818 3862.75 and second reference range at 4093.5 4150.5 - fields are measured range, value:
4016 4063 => -0.23 mag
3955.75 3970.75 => 0.23 mag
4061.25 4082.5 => -0.08 mag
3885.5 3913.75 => -0.20 mag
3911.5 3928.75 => -0.12 mag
